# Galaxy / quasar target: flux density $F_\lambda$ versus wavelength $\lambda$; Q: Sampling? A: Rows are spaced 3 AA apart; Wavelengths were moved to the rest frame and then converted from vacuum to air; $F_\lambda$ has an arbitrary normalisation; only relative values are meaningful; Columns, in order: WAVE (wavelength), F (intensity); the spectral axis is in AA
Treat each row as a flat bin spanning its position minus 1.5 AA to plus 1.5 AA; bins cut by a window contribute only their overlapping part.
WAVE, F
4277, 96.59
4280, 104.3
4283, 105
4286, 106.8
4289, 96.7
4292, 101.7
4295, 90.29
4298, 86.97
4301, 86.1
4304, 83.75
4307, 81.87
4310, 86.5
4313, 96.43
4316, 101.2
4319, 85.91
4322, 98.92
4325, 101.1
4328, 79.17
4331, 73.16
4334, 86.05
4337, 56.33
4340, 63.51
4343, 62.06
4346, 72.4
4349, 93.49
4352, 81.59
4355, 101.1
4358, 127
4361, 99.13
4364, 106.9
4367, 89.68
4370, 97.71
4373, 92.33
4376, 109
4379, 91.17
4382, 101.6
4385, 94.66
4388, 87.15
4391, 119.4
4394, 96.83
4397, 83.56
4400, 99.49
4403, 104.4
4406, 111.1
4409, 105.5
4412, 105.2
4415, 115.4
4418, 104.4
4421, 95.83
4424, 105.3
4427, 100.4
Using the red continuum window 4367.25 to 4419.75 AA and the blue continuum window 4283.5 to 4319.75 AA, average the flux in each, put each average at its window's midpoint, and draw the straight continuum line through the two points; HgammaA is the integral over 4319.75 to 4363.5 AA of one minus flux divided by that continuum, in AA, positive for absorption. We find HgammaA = 4.7 AA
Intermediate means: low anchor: 92.5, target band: 85.9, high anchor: 101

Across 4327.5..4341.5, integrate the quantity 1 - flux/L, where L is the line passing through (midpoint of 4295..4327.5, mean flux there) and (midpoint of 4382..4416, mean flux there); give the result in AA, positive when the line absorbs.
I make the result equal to 3.3 AA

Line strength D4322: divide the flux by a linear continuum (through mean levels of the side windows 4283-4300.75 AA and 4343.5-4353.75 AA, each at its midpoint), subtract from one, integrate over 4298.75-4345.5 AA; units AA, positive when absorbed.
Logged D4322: 3.0 AA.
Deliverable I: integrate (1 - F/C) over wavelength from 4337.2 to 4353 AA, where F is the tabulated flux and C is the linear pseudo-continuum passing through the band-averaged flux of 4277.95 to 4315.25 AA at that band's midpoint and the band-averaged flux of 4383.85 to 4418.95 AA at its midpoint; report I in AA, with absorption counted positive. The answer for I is 4.0 AA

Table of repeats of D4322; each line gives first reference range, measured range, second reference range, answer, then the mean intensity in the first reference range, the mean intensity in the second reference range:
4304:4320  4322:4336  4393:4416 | 1.0 AA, 89.9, 103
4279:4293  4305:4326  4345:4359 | 1.4 AA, 103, 94.8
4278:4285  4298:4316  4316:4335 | 1.3 AA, 104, 88.5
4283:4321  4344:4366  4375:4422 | 0.3 AA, 92.6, 102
